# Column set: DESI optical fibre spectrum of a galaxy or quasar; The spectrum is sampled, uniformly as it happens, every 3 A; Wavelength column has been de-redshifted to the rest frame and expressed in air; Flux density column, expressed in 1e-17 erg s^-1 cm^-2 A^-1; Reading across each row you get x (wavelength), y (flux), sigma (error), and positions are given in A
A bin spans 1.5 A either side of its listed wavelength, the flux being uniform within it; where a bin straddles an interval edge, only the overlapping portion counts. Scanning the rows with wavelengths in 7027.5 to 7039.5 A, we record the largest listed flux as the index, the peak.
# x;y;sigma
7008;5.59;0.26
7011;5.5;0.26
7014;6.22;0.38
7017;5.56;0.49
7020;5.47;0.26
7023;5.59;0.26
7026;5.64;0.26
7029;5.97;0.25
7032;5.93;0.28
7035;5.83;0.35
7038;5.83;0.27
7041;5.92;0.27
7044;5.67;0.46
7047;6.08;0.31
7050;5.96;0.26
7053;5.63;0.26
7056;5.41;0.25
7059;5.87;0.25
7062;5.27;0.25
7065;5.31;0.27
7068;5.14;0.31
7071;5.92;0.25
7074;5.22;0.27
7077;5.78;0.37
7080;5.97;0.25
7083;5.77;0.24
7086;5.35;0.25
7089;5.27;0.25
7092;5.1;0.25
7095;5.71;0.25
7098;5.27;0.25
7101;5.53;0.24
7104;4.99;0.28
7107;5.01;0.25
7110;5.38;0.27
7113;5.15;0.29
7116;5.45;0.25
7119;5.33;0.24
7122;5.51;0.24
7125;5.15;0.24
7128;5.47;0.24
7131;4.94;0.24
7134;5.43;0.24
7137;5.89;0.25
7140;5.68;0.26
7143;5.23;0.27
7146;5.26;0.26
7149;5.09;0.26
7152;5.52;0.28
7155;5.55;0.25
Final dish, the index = 5.97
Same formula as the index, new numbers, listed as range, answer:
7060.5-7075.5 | 5.92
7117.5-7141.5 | 5.89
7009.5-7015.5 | 6.22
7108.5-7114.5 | 5.38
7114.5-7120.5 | 5.45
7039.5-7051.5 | 6.08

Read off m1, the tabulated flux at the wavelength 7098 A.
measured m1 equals 5.27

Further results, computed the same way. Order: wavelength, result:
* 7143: 5.23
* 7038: 5.83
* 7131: 4.94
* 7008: 5.59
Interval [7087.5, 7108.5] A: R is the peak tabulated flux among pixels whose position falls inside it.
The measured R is 5.71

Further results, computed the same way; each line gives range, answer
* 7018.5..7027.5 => 5.64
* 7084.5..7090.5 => 5.35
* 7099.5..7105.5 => 5.53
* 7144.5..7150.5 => 5.26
